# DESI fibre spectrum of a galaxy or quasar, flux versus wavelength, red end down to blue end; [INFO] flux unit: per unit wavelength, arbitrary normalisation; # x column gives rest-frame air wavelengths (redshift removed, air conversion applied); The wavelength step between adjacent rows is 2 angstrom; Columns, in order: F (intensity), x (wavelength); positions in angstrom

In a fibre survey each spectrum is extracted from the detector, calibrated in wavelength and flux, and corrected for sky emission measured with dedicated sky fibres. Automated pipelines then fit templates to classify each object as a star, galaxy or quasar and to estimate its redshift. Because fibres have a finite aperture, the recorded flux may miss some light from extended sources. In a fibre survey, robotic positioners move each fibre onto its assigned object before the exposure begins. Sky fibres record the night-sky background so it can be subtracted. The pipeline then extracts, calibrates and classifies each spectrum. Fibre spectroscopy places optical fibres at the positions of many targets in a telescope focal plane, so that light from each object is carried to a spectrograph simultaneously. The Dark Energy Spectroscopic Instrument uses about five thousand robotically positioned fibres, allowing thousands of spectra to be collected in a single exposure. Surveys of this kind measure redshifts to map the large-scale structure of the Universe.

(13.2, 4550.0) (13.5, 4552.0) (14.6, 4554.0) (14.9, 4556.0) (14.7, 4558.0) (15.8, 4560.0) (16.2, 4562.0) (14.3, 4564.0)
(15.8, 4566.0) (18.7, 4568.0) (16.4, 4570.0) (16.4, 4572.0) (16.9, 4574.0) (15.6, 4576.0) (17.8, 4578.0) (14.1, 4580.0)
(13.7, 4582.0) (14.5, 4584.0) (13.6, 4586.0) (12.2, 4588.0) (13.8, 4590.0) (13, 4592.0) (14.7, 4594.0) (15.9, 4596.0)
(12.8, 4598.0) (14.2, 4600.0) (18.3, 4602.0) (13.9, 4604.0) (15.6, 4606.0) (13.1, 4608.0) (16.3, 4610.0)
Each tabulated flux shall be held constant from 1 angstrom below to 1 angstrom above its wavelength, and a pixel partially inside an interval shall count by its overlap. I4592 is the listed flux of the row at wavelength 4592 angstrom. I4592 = 13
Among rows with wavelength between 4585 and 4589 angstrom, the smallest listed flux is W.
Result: 12.2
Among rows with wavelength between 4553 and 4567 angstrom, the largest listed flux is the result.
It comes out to 16.2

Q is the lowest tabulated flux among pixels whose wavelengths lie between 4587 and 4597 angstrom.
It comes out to 12.2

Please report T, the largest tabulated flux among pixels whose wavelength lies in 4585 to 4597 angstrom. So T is 15.9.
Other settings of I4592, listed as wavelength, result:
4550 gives 13.2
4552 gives 13.5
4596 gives 15.9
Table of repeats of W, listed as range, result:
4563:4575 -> 14.3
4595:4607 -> 12.8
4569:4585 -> 13.7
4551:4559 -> 13.5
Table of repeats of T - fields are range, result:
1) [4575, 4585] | 17.8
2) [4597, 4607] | 18.3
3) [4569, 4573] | 16.4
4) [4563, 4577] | 18.7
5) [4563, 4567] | 15.8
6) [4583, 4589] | 14.5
